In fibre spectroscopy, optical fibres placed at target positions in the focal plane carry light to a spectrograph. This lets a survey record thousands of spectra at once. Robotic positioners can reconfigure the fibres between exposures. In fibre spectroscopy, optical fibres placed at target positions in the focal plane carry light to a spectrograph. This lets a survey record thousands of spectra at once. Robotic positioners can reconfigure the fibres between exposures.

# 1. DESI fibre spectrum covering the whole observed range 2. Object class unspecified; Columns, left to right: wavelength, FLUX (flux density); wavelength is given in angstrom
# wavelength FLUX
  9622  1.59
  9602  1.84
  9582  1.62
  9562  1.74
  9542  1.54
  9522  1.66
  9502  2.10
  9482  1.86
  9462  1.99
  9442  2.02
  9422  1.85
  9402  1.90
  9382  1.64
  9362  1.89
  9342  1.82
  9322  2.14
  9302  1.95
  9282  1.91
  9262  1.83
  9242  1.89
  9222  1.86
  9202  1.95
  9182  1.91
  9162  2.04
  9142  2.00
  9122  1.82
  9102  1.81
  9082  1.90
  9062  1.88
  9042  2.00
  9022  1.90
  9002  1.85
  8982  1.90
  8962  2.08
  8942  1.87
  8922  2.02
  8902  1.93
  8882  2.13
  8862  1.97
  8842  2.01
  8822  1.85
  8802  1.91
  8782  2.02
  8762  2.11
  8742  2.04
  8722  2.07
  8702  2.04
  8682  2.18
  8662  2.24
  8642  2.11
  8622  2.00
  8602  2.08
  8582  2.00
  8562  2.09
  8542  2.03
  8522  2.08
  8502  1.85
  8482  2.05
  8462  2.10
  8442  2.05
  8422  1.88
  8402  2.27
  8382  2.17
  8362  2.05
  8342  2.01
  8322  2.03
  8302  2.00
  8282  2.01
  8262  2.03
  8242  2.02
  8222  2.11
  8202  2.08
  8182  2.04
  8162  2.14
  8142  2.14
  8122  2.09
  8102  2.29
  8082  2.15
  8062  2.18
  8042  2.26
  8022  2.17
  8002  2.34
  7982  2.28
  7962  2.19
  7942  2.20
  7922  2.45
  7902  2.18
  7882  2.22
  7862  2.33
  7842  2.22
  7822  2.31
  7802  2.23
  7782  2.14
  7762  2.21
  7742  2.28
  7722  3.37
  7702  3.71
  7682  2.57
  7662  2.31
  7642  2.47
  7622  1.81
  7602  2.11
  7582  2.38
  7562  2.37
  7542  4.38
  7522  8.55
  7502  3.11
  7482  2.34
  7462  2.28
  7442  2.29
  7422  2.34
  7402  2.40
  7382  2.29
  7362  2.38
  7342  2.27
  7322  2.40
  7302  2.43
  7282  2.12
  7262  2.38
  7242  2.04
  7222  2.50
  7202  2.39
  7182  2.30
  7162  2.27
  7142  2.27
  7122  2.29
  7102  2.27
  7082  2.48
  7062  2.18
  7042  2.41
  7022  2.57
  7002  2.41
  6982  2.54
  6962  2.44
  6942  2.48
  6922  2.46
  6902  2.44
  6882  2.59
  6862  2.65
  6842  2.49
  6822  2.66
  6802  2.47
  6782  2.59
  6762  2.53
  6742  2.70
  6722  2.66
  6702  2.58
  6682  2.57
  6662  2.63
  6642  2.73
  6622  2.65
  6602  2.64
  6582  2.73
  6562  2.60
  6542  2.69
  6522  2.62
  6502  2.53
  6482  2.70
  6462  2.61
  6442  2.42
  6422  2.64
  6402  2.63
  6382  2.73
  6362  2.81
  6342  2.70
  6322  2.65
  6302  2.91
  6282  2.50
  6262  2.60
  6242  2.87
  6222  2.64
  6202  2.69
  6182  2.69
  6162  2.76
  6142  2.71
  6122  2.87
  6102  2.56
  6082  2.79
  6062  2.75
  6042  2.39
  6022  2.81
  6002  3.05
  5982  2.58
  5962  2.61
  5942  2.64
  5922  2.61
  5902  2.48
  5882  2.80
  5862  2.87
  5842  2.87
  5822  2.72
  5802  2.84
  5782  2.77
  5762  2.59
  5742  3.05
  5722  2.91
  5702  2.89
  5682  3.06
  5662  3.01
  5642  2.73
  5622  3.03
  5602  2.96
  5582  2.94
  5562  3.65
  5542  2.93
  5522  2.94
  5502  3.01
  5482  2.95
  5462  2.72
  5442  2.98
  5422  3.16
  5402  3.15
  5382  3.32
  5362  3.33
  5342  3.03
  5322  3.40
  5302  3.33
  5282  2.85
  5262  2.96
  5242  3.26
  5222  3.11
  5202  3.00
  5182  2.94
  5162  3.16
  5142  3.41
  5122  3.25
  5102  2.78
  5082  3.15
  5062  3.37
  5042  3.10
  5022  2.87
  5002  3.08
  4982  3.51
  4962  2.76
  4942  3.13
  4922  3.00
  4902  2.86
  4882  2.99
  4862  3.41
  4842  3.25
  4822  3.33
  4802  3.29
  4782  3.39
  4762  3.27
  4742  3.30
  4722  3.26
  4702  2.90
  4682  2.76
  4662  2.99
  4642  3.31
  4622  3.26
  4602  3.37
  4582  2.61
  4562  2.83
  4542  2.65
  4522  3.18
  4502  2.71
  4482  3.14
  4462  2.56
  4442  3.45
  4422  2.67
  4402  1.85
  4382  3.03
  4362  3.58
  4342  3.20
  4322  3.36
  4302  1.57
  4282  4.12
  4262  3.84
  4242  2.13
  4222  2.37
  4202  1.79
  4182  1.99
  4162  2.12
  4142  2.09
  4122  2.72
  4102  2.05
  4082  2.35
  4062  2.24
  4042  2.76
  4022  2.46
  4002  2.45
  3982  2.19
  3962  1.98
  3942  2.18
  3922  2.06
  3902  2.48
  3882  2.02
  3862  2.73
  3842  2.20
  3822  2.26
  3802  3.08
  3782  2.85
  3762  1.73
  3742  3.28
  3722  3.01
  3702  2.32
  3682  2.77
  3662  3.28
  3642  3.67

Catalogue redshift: 0.146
